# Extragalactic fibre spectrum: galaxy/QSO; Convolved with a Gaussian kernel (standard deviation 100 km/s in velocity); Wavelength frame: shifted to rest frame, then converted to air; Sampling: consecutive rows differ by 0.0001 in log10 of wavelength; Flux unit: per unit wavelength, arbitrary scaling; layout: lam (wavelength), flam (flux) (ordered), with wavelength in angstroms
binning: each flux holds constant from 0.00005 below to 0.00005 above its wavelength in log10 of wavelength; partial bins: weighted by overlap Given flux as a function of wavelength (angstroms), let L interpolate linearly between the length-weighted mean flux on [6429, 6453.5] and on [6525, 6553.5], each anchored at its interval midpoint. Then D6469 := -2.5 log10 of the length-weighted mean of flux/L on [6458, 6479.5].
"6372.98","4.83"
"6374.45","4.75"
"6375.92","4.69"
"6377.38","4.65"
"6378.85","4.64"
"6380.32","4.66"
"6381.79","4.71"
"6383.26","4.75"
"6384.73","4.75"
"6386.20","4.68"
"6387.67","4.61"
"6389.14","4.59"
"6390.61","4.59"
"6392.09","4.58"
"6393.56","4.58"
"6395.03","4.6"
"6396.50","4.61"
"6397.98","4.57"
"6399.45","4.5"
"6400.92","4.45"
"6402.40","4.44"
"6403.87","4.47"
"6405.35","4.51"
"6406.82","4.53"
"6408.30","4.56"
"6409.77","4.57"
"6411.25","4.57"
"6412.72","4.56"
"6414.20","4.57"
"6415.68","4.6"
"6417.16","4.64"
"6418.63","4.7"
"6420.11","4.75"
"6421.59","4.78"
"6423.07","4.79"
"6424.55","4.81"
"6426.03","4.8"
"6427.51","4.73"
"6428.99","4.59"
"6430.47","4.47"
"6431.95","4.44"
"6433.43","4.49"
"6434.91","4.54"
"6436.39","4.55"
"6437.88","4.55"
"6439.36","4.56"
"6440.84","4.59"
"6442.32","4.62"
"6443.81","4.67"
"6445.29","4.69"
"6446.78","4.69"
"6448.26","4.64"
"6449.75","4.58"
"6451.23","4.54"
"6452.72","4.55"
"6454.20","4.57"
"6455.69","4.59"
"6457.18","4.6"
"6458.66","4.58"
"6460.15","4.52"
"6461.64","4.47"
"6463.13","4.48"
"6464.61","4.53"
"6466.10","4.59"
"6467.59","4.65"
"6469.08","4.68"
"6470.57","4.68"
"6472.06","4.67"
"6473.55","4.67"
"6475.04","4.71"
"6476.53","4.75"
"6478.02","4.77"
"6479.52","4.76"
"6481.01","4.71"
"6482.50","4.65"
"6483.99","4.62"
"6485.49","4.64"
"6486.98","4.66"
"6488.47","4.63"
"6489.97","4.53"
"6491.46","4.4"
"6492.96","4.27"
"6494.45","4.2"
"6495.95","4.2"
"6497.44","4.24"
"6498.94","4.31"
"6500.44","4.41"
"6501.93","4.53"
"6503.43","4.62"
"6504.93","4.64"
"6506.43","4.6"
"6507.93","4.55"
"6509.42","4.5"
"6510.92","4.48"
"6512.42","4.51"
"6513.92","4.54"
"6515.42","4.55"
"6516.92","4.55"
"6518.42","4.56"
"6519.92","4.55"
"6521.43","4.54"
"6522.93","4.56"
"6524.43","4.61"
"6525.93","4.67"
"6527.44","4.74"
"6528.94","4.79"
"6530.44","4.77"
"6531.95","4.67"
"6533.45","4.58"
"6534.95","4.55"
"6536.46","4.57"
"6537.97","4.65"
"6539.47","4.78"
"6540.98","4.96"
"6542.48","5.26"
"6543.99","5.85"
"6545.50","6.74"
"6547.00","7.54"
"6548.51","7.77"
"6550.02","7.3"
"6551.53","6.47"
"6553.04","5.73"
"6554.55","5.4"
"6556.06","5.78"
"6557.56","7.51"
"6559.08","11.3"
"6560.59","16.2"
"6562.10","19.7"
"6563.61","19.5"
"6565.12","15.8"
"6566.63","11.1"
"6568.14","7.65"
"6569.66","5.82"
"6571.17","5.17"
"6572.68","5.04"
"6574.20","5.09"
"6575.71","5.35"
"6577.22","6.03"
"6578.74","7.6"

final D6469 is 0.046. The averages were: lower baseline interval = 4.57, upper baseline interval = 5.49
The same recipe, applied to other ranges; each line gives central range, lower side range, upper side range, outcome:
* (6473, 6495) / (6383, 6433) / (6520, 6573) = 0.297 mag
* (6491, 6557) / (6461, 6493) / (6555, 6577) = 0.427 mag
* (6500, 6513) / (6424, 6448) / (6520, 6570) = 0.371 mag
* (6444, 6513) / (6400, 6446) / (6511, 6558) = 0.083 mag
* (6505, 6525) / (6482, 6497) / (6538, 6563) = 0.287 mag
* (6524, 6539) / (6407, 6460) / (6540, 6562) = 0.476 mag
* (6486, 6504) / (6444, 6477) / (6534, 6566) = 0.346 mag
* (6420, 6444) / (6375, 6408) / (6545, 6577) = 0.212 mag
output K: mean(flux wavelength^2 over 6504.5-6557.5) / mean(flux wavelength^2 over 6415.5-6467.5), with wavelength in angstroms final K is 1.2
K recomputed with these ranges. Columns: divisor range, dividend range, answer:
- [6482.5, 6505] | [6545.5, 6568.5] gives 2.34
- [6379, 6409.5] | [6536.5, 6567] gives 2.03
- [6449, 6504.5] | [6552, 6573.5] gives 2.27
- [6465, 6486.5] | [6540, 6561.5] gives 1.64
